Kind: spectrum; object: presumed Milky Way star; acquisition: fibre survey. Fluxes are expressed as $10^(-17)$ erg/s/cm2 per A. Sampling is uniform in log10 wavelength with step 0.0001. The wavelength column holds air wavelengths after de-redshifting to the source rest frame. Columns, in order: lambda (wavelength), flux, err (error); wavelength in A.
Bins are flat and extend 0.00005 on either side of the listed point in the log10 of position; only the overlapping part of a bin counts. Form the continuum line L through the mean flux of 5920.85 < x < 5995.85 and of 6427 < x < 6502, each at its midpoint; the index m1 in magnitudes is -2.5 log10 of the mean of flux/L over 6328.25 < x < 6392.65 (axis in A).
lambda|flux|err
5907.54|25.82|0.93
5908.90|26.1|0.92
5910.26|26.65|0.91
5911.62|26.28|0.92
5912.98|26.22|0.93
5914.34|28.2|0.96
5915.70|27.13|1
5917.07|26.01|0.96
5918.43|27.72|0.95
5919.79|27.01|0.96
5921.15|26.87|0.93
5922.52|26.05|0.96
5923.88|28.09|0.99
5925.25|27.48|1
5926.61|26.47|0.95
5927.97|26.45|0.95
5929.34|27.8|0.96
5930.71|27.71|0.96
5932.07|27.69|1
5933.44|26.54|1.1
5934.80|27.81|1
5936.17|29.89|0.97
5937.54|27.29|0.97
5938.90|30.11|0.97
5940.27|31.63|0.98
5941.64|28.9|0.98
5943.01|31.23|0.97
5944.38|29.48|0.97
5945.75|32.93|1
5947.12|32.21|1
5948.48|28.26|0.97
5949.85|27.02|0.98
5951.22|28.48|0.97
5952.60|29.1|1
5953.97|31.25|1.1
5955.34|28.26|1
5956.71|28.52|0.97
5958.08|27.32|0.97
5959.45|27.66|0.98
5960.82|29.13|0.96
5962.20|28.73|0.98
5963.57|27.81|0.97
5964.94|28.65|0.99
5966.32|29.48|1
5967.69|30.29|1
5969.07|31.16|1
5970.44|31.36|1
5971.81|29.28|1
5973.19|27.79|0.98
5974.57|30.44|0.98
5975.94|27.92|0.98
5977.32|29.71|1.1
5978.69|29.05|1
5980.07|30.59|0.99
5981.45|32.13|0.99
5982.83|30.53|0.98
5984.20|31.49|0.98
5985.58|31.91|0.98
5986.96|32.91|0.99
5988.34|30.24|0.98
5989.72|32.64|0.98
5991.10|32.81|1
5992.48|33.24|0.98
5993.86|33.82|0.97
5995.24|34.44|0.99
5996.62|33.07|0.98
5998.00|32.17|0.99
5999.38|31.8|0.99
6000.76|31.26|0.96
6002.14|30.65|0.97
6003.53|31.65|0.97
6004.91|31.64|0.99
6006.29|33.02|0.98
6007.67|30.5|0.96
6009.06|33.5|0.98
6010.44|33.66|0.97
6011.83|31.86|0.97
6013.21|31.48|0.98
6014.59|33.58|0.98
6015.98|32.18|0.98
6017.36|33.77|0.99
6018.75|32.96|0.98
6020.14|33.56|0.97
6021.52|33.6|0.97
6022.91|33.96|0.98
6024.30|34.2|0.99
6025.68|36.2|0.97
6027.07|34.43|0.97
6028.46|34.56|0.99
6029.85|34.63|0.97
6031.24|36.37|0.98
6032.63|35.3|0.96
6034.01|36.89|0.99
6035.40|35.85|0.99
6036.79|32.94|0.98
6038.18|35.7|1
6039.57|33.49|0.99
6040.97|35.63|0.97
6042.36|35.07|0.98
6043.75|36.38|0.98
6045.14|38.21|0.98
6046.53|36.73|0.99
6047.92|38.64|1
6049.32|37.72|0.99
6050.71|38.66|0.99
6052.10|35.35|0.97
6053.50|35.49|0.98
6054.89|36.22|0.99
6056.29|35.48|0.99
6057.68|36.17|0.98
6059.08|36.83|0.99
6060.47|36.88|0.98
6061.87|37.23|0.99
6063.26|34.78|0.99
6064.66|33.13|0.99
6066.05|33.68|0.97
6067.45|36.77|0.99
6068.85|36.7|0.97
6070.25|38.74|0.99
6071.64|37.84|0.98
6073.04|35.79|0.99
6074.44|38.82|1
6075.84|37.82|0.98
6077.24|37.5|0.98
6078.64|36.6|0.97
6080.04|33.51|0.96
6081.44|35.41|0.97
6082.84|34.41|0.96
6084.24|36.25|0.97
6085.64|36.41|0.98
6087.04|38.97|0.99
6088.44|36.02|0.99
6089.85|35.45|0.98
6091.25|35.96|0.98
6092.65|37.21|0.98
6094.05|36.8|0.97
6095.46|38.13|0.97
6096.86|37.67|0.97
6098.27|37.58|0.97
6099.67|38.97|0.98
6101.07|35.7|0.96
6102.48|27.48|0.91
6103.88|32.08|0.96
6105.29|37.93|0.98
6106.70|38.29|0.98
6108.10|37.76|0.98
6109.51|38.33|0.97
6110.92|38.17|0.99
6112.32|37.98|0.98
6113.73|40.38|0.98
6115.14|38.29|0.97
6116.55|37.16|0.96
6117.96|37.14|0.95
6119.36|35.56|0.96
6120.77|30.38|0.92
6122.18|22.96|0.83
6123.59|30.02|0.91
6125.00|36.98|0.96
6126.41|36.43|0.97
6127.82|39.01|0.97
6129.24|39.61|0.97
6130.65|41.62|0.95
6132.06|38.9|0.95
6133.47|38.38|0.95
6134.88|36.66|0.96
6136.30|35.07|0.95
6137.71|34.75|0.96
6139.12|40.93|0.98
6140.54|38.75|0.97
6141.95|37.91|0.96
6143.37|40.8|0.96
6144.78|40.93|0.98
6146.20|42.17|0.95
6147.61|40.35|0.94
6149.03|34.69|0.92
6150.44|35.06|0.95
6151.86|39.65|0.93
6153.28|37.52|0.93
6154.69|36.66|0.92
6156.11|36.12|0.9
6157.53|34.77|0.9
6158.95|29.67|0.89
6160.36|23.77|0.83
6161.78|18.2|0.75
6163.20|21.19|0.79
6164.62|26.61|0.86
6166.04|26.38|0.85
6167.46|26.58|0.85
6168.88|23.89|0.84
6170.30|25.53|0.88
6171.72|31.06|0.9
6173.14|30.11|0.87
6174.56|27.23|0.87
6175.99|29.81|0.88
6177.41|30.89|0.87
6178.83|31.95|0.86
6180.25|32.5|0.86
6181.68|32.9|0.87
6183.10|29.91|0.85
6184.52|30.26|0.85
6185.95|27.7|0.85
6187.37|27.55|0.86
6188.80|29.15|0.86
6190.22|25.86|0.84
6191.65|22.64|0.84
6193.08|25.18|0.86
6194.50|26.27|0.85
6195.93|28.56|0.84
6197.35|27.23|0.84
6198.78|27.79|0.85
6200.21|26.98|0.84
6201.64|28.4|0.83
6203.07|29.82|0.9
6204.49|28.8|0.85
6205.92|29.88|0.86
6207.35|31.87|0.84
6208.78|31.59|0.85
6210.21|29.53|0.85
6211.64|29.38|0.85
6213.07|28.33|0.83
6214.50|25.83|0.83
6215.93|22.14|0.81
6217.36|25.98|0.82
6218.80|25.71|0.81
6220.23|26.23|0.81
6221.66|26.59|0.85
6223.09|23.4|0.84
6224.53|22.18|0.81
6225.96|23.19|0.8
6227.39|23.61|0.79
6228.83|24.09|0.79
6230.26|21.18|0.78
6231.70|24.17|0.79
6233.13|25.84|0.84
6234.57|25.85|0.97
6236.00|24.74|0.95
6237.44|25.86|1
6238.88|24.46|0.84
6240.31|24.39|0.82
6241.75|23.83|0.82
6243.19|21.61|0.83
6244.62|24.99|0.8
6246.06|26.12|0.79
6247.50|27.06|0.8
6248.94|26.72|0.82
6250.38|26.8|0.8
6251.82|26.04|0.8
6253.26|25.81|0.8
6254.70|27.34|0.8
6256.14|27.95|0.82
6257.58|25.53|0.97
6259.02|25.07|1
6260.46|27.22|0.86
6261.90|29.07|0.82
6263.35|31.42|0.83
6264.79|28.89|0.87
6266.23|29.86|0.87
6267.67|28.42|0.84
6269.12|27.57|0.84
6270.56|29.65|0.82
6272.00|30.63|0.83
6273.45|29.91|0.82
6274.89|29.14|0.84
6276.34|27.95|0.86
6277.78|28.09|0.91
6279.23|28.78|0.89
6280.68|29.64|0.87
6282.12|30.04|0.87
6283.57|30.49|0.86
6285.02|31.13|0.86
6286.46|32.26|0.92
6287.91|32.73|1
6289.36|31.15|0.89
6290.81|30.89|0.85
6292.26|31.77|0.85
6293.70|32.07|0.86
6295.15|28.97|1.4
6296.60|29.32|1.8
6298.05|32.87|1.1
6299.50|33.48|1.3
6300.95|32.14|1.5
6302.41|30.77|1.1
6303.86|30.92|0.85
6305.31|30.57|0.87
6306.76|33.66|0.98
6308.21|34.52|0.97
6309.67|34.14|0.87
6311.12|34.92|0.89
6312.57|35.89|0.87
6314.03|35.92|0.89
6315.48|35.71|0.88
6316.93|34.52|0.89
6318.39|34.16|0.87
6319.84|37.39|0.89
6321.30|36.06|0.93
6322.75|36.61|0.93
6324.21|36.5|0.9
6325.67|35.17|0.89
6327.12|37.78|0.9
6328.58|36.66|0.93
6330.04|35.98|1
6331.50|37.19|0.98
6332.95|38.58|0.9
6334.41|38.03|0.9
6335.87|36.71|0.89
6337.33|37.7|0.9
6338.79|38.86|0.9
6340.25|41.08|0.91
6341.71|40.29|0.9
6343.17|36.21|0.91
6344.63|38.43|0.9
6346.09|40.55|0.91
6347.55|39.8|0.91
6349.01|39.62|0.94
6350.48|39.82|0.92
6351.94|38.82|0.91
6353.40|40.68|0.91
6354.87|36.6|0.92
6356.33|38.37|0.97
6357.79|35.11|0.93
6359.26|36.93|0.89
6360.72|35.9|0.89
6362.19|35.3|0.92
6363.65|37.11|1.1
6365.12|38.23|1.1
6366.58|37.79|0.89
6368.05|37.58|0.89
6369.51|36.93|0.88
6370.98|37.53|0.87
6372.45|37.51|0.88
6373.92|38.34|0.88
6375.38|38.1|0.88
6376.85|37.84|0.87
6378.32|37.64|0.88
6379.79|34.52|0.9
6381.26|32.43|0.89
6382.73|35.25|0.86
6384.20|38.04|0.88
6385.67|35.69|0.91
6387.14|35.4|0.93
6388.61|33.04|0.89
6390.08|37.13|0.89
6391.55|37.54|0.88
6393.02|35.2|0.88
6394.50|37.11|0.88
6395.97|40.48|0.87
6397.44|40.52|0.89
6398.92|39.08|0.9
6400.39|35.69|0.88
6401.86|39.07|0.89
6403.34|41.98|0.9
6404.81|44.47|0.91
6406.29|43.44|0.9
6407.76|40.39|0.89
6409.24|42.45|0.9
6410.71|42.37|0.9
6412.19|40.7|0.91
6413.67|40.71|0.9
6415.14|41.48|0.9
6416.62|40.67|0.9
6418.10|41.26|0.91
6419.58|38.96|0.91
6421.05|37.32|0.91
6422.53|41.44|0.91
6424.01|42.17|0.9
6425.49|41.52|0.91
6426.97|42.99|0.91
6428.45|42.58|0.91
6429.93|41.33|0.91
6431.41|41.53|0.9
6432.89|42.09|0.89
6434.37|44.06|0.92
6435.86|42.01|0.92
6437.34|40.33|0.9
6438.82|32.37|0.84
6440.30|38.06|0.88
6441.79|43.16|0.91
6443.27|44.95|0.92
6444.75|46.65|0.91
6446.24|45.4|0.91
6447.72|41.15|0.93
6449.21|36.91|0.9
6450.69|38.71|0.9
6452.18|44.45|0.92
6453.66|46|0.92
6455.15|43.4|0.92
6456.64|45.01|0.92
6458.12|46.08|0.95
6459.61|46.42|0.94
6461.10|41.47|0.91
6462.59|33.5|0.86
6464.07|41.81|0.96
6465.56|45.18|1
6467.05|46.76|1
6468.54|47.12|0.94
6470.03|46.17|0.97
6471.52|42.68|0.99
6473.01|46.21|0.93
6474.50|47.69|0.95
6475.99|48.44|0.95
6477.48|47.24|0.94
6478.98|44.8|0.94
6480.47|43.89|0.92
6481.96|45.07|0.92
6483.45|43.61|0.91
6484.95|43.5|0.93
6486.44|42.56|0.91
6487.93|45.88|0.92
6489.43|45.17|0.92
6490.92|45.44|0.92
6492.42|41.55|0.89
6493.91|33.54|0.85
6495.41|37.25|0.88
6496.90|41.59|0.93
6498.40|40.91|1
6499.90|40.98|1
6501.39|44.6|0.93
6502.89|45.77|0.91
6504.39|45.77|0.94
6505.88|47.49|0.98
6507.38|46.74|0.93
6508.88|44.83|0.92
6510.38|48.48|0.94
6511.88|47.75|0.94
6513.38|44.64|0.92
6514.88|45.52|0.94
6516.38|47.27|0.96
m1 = 0.08 mag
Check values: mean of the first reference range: 29.6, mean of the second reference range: 42.9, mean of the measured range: 37.4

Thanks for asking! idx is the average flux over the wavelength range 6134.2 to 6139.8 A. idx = 36.8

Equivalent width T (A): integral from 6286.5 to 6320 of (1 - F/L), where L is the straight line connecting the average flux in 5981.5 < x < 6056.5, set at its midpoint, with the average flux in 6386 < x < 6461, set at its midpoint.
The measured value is 5.1 A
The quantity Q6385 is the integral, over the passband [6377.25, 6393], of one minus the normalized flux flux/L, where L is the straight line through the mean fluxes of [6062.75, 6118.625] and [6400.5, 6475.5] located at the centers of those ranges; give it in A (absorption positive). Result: 2.17 A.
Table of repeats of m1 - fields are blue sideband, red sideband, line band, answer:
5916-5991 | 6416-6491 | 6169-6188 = 0.192 mag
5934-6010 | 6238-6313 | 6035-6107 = -0.201 mag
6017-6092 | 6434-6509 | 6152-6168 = 0.276 mag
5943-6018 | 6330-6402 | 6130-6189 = 0.038 mag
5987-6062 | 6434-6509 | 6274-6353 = 0.165 mag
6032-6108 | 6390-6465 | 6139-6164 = 0.077 mag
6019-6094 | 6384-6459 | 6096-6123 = 0.026 mag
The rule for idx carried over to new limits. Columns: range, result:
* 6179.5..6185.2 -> 31.4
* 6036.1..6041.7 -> 34.4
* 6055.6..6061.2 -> 36.3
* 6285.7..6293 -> 31.8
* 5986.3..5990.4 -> 31.9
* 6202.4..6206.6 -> 29.5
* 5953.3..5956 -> 29.8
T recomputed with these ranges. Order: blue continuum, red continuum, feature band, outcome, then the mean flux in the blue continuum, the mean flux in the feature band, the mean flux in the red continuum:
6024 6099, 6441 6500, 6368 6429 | 4.74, 36.2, 38.9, 43.5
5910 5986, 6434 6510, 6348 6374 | 1.67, 28.8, 37.7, 43.4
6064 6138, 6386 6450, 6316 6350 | 1.50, 36.3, 37.6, 40.4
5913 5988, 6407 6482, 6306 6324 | 1.72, 29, 35.3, 42.6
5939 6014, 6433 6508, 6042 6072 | -3.45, 30.7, 36.5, 43.3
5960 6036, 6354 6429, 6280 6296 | 2.54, 32.1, 31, 38.5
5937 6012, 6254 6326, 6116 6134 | -2.74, 30.6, 35.7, 31.4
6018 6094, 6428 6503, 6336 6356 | 0.93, 35.9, 39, 43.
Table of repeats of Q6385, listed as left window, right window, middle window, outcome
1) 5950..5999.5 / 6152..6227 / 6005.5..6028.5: -2.6 A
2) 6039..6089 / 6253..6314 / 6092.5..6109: -0.4 A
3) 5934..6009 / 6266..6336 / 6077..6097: -3.3 A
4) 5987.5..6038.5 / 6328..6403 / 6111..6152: -2.8 A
